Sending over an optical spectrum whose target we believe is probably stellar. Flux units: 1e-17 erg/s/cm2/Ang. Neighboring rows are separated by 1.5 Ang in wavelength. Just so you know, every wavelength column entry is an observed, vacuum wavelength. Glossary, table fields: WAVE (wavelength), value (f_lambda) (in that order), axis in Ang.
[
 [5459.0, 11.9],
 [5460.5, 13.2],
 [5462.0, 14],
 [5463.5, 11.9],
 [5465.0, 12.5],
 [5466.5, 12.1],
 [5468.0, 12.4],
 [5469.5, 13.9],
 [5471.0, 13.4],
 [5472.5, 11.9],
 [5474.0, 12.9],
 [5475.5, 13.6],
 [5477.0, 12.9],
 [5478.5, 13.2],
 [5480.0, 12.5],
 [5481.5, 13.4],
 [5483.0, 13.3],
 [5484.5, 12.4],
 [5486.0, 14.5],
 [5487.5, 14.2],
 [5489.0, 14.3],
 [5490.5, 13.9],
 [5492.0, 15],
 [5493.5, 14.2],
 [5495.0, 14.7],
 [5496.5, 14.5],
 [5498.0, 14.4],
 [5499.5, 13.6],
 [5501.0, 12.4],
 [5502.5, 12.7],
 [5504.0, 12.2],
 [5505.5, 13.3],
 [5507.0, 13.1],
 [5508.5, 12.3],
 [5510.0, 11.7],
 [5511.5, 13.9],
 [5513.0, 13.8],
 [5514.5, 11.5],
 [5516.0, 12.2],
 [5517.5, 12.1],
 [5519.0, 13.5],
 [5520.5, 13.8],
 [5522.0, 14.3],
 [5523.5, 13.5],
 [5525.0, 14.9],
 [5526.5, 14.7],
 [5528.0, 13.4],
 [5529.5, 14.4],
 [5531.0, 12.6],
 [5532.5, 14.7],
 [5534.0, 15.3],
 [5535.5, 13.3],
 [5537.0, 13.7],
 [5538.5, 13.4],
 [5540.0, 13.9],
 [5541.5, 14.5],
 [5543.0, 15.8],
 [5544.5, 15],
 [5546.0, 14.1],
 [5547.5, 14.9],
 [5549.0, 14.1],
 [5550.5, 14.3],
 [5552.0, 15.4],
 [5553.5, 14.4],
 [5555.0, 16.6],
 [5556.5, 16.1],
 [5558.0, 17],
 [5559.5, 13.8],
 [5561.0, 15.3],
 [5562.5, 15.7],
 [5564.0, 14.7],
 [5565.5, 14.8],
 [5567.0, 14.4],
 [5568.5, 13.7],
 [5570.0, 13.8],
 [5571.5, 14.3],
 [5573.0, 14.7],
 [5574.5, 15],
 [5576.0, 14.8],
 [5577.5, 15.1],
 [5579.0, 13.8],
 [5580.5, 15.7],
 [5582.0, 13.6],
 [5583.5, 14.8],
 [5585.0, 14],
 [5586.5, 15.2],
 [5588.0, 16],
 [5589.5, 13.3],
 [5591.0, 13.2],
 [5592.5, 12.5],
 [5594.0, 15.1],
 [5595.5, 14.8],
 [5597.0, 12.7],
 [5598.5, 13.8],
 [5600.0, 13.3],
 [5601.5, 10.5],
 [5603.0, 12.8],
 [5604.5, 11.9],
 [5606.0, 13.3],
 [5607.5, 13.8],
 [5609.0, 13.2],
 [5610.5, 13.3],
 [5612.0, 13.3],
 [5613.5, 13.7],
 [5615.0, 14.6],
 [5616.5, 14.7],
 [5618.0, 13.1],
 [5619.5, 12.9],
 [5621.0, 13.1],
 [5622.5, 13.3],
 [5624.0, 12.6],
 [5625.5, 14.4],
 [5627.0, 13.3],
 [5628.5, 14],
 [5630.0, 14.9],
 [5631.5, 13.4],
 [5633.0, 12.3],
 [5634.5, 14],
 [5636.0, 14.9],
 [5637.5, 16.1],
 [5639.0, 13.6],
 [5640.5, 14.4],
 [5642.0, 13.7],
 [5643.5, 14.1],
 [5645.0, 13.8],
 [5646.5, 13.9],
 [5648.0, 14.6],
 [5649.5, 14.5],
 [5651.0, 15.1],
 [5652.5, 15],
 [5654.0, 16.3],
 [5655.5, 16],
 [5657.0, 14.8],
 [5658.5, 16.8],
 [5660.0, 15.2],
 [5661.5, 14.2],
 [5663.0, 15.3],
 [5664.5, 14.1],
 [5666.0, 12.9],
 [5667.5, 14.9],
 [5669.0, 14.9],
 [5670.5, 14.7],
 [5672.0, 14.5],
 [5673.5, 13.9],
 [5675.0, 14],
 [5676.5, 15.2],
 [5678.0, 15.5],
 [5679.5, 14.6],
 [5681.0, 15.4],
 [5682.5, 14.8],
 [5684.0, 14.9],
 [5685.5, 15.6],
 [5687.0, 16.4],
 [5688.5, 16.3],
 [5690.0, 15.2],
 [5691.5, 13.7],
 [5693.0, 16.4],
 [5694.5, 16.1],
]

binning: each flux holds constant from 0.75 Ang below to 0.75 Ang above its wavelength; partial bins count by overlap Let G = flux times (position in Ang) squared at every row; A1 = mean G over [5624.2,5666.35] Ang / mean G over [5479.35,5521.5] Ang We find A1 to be 1.14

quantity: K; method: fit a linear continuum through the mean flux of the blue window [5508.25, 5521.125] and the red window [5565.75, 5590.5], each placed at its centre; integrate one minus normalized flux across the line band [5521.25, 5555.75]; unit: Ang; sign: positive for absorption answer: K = -2.5 Ang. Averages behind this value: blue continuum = 12.8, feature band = 14.4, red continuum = 14.5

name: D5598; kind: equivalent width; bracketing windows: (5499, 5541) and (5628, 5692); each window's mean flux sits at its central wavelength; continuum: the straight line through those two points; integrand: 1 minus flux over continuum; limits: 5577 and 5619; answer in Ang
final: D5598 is 1.1 Ang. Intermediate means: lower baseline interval 13.4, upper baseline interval 14.7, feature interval 13.7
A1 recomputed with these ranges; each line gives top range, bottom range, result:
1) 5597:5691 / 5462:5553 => 1.10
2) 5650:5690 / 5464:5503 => 1.20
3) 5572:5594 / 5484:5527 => 1.10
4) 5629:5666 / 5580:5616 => 1.09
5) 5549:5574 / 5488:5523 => 1.14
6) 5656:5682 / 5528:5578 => 1.05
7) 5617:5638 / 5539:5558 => 0.94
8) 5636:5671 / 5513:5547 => 1.11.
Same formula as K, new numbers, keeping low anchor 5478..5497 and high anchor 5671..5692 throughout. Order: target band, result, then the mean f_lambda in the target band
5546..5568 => -1.2 Ang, 15.1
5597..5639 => 3.3 Ang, 13.5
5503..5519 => 1.5 Ang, 12.7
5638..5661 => 0.0 Ang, 14.8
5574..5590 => -0.3 Ang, 14.7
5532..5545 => -0.2 Ang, 14.4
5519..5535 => 0.0 Ang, 14.1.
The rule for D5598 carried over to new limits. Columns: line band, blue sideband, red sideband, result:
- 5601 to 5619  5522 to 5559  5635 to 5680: 1.77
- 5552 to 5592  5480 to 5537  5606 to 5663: -2.56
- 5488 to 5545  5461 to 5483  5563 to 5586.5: -0.36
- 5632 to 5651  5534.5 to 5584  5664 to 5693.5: 0.82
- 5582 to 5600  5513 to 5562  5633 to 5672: 0.47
